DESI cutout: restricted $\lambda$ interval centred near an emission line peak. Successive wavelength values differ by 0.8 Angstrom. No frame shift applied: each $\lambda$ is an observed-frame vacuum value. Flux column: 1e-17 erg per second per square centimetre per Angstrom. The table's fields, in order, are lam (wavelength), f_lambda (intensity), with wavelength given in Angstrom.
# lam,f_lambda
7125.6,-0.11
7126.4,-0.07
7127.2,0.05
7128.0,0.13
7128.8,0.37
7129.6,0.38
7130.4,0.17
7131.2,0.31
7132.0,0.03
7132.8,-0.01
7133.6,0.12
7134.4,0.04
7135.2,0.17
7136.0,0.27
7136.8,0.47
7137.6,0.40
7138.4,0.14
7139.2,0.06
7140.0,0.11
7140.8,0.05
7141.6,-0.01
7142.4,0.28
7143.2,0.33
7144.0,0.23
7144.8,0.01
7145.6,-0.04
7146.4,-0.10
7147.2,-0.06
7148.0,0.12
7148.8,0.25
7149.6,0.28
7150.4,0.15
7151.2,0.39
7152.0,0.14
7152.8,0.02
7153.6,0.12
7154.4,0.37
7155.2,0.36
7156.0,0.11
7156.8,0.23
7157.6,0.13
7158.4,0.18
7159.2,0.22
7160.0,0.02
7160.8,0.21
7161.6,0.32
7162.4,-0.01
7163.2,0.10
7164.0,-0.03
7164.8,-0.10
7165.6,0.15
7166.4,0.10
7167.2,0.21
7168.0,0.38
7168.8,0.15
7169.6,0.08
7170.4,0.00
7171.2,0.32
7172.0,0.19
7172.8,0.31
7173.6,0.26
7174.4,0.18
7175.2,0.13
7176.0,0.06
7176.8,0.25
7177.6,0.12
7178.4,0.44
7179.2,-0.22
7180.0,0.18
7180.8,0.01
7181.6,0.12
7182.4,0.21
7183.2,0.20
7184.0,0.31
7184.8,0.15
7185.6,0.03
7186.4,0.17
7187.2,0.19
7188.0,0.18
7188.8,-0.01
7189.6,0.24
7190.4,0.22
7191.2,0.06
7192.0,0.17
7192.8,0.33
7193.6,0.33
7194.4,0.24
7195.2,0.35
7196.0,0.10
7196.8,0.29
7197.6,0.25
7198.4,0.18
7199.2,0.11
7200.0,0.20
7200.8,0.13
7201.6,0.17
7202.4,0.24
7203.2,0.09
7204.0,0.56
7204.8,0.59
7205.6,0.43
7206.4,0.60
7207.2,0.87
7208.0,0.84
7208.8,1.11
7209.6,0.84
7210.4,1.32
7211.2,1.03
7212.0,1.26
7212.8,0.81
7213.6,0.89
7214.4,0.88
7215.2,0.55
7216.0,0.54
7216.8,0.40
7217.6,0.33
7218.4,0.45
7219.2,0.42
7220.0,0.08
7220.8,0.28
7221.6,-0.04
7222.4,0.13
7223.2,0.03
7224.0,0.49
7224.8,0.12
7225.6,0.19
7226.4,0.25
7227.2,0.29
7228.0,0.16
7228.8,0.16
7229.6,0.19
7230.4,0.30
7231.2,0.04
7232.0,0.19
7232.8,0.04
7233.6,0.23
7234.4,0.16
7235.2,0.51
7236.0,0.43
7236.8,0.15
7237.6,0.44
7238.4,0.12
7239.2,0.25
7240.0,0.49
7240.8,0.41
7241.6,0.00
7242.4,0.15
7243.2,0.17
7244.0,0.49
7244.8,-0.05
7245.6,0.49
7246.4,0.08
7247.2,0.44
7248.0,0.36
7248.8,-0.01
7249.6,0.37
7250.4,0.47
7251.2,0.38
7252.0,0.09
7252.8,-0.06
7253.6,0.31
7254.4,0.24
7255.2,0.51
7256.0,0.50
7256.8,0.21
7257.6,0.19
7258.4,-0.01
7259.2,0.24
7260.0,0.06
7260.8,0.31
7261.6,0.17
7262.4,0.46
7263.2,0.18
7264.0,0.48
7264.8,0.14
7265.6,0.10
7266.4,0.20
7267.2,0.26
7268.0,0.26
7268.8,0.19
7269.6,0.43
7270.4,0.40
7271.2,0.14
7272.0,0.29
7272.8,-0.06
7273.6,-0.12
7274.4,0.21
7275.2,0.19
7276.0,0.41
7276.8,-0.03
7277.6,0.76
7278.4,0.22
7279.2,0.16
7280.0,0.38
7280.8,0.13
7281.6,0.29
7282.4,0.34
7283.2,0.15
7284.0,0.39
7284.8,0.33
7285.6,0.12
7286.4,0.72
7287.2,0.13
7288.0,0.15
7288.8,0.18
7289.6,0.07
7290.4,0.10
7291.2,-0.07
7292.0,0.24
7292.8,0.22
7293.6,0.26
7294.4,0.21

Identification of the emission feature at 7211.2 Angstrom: [O II]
